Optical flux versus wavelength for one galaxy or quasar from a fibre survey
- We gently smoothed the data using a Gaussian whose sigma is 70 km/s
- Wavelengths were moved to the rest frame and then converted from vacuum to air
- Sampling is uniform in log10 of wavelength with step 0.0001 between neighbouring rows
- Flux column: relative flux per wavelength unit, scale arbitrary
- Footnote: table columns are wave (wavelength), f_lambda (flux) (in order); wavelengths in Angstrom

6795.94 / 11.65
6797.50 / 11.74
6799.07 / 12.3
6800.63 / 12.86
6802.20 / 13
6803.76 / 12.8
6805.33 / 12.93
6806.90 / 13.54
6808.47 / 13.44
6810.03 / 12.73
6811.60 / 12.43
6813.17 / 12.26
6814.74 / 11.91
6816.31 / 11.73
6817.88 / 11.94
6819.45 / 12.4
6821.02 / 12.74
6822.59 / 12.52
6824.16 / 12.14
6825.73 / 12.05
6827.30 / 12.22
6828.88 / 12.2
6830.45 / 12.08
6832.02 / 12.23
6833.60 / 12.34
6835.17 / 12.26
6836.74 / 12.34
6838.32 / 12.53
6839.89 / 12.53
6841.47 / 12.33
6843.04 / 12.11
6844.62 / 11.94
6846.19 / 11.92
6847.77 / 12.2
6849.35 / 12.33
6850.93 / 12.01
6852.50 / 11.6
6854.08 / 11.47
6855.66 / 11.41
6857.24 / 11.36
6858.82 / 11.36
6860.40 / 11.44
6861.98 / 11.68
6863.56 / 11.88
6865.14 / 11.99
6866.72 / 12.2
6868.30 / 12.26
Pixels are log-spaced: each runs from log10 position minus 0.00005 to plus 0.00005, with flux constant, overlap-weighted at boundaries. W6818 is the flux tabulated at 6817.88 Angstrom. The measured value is 11.94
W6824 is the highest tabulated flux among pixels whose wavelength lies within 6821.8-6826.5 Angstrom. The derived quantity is 12.52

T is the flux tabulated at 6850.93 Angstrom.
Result 12.01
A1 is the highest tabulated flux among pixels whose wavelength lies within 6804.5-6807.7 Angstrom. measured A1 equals 13.54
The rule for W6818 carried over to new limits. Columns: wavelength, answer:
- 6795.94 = 11.65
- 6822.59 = 12.52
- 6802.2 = 13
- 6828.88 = 12.2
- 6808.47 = 13.44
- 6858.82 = 11.36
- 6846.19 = 11.92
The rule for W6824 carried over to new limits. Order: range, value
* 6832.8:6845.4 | 12.53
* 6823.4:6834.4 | 12.34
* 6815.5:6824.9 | 12.74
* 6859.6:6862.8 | 11.68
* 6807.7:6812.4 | 13.44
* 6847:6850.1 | 12.33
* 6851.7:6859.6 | 11.6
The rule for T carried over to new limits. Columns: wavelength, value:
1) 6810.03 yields 12.73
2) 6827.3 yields 12.22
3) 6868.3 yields 12.26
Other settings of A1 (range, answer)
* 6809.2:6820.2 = 12.73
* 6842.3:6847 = 12.11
